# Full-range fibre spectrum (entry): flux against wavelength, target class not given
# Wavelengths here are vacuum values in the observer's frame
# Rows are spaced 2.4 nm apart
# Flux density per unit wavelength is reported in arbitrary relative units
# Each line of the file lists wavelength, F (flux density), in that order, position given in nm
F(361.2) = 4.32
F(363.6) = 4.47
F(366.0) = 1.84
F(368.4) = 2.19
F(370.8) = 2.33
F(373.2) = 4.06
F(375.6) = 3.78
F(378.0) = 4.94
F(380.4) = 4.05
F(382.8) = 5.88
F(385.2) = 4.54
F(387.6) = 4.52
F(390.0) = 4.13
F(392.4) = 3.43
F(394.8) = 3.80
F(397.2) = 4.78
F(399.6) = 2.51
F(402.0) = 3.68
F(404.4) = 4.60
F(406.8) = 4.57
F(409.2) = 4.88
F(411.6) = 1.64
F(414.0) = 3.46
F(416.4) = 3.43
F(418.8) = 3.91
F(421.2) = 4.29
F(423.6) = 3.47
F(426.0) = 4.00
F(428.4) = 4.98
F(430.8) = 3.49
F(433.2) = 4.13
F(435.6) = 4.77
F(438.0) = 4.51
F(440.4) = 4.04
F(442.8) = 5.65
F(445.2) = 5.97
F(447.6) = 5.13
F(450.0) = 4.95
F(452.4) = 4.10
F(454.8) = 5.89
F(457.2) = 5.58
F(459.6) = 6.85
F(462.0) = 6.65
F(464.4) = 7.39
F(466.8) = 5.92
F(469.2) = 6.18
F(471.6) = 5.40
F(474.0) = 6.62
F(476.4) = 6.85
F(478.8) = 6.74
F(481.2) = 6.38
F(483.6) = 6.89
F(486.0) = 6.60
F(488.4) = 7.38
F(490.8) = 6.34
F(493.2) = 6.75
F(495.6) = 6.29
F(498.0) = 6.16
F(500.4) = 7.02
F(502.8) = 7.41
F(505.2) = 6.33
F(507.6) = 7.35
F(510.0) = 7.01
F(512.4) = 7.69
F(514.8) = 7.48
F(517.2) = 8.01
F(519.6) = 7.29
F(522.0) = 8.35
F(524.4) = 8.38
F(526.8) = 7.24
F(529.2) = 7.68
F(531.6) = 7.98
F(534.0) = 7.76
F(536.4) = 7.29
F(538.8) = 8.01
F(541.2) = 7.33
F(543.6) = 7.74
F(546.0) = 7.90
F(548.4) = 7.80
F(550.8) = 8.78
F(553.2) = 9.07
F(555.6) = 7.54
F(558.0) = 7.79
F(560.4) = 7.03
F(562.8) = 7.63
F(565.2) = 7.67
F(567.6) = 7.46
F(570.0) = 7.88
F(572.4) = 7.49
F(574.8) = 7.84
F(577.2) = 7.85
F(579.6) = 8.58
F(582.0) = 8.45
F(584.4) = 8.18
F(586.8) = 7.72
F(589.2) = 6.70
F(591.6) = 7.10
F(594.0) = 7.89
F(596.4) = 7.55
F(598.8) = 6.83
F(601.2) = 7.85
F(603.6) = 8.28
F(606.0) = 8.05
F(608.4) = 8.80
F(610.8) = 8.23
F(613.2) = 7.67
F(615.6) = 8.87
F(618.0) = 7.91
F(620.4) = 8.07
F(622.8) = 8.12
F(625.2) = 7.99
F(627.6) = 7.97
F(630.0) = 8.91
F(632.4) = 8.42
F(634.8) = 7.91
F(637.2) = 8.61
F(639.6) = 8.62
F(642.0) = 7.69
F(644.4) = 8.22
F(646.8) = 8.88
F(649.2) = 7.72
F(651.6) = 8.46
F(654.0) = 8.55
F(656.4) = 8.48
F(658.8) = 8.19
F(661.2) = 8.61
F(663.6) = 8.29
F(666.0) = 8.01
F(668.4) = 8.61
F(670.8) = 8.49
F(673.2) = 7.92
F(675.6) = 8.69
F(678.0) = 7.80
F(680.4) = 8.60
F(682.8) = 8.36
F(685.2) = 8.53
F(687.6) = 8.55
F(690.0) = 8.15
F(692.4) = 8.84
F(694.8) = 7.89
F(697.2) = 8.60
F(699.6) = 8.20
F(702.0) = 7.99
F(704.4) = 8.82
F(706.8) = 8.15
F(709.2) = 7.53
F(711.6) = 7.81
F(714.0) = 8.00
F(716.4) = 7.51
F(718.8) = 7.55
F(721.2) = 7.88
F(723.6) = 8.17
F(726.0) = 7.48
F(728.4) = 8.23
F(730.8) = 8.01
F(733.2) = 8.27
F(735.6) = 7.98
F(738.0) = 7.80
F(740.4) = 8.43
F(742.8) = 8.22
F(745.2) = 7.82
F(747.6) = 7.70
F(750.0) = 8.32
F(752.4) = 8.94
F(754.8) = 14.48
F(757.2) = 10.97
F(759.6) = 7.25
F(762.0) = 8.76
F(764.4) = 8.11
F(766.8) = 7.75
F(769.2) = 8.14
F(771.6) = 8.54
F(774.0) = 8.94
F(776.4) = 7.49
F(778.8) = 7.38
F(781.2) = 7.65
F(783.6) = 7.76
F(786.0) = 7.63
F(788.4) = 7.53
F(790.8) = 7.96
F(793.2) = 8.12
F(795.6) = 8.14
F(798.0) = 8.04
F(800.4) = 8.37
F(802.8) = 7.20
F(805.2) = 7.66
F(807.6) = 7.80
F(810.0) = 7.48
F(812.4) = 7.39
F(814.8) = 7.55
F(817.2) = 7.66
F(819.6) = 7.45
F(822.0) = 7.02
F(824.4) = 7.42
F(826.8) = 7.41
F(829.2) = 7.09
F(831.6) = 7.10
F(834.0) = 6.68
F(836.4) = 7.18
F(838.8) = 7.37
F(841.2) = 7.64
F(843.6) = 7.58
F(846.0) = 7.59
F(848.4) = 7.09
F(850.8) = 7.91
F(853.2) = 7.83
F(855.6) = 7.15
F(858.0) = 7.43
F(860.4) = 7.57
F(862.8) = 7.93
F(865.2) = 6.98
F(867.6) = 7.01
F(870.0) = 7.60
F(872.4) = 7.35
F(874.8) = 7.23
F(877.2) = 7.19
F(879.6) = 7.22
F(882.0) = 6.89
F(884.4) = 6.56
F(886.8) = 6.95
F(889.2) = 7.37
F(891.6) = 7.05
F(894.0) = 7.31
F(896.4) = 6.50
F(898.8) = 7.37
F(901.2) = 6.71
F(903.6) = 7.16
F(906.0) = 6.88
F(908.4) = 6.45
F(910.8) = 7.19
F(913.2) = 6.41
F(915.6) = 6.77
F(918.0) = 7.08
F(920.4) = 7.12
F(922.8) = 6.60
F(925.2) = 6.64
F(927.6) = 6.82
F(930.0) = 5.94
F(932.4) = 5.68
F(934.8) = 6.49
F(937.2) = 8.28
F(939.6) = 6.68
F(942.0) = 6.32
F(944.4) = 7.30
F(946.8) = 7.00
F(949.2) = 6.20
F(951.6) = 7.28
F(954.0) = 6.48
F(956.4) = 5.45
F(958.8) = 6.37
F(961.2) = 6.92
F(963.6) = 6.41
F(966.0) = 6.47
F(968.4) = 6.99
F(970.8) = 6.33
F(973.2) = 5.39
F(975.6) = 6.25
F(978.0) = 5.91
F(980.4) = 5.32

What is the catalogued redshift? 0.15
